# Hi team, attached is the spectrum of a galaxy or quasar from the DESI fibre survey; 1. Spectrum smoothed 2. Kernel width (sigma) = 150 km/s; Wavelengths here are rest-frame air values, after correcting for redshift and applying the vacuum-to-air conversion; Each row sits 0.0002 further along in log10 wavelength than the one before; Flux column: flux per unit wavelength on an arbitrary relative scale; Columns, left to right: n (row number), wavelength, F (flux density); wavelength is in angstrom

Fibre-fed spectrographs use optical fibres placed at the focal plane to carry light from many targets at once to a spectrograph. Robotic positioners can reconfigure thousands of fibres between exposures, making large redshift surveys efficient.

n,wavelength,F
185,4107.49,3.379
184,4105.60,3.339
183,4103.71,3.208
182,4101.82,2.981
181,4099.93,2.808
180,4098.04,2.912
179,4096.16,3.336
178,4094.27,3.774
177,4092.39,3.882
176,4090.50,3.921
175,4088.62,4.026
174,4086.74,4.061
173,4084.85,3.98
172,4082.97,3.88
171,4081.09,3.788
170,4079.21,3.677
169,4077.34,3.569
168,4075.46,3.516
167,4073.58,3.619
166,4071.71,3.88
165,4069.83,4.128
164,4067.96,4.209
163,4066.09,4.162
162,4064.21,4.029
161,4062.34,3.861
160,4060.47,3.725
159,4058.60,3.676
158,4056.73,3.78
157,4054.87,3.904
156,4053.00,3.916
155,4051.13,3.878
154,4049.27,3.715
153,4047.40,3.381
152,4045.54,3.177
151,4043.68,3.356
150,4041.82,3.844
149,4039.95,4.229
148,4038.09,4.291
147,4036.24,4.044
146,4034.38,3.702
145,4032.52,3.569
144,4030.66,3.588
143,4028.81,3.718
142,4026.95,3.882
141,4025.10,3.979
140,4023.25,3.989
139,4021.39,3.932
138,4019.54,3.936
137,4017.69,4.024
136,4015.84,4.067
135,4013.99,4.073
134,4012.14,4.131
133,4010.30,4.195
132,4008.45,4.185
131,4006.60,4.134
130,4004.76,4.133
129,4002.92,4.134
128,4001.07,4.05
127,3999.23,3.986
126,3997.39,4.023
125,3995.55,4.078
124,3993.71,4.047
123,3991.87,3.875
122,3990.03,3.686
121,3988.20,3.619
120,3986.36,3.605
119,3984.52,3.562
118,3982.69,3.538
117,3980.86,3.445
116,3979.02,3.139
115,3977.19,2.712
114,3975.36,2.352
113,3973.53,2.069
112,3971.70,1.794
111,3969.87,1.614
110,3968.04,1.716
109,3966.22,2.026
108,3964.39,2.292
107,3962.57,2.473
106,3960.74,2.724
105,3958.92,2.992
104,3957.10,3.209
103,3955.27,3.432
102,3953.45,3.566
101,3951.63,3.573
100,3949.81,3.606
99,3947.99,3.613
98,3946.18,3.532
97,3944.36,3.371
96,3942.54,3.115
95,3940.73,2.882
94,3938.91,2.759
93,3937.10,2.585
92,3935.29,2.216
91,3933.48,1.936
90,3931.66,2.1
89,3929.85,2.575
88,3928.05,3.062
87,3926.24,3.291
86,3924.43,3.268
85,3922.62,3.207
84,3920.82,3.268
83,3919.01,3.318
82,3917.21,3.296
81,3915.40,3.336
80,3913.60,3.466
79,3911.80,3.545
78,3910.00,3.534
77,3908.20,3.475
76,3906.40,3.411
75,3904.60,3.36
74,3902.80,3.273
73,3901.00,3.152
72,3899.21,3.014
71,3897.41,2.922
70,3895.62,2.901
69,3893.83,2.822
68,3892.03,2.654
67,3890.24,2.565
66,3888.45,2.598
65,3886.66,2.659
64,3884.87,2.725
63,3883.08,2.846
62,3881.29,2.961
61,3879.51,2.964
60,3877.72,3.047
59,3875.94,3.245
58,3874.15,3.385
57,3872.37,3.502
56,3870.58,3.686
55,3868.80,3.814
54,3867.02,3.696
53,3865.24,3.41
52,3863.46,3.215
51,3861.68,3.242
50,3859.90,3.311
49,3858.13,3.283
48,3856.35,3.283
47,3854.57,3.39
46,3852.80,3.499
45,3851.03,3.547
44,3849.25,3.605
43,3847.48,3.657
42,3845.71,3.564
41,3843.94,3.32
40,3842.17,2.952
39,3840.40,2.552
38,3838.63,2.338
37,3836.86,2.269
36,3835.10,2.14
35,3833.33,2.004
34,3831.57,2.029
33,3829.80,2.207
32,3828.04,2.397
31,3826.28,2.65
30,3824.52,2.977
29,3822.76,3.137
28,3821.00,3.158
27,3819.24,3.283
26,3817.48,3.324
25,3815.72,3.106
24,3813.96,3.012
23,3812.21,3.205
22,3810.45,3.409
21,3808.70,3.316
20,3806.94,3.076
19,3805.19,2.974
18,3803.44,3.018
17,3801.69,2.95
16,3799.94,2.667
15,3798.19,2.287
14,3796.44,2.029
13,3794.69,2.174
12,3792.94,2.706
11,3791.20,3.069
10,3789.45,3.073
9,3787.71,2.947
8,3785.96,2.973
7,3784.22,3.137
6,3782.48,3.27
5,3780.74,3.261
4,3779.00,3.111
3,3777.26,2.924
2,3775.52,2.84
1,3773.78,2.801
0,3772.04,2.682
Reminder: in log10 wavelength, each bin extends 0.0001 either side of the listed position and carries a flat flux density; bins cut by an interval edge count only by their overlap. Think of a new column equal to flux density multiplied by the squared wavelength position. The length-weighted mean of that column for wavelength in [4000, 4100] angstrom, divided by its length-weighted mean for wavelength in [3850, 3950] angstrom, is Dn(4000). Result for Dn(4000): 1.32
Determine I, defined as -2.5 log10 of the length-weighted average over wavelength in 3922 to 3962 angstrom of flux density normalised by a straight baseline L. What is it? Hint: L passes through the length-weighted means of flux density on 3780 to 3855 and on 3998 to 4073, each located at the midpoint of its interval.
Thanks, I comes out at 0.16 mag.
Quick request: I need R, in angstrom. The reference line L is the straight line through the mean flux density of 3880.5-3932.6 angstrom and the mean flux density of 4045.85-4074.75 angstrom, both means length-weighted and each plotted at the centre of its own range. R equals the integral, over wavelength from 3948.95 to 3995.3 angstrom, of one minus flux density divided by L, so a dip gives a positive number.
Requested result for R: 5.34 angstrom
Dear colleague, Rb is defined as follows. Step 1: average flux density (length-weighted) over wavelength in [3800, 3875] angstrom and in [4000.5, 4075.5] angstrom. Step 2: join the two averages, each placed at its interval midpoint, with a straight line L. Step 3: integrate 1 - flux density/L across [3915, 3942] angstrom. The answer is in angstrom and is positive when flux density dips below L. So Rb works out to 4.6 angstrom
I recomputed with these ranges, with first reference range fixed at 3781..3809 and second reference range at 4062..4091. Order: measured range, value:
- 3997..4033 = -0.09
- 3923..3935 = 0.23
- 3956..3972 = 0.43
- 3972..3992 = 0.12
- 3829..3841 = 0.33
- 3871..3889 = 0.05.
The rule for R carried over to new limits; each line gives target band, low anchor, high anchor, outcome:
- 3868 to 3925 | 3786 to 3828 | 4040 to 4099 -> 0.9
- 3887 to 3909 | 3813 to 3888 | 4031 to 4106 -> 1.4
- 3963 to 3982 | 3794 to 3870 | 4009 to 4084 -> 6.5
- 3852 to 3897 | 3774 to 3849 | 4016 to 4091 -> -0.3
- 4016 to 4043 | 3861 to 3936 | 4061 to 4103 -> -2.8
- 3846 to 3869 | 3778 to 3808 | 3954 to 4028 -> -3.0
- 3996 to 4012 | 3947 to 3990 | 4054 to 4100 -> -4.5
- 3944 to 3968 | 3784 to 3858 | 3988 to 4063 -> 3.4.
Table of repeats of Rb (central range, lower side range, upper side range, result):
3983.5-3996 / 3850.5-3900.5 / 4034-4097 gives -0.76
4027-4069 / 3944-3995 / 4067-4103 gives -4.03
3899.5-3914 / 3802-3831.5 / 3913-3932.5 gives -1.39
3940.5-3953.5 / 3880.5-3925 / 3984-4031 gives 0.15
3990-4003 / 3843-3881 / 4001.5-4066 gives -0.72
